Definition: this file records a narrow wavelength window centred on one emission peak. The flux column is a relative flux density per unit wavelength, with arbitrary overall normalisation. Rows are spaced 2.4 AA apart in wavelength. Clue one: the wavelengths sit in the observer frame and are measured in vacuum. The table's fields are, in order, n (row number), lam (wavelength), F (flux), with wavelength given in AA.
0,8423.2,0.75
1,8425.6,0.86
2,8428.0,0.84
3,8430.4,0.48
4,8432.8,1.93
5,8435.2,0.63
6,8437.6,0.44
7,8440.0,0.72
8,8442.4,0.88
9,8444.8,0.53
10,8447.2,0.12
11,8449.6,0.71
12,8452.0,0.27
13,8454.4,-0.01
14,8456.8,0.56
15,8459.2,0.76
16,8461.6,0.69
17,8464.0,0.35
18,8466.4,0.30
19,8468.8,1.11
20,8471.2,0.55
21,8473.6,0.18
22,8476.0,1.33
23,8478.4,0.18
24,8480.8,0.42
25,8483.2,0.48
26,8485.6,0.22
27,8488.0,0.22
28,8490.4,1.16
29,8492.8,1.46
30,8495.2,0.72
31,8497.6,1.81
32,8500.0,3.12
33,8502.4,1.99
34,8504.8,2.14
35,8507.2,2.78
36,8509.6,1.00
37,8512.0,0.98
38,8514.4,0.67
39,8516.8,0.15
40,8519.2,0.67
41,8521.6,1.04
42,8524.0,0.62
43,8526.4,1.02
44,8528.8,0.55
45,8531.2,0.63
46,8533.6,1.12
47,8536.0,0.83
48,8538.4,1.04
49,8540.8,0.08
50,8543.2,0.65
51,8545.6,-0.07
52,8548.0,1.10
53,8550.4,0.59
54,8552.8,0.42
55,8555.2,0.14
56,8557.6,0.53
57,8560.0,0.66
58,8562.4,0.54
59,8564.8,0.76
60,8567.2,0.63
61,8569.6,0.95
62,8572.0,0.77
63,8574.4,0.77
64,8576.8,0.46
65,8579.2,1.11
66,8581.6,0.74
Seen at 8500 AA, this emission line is [O II] 3727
